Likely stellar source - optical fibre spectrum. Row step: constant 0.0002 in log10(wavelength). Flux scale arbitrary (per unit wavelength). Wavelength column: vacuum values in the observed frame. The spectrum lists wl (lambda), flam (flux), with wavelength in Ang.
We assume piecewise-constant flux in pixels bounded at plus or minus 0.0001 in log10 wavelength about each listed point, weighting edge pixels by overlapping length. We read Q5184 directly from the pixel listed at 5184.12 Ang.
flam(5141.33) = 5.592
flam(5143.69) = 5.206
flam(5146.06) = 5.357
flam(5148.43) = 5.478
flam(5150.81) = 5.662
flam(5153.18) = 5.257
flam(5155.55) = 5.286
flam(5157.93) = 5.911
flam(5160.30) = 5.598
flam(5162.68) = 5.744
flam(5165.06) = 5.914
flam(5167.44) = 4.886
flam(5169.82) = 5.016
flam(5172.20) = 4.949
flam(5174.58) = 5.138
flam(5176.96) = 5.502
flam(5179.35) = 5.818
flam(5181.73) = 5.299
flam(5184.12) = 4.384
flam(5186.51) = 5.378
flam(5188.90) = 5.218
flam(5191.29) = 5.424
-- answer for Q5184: 4.384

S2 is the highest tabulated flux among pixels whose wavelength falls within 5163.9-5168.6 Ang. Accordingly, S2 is 5.914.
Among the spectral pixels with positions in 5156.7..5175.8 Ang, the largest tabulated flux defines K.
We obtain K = 5.914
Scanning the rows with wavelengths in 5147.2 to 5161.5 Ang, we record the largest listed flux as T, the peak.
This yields 5.911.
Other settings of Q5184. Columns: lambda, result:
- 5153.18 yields 5.257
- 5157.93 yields 5.911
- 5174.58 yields 5.138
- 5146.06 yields 5.357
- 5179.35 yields 5.818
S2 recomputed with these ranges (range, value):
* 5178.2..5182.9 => 5.818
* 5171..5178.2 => 5.502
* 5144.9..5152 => 5.662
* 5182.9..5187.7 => 5.378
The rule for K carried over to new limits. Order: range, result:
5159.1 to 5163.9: 5.744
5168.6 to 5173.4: 5.016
